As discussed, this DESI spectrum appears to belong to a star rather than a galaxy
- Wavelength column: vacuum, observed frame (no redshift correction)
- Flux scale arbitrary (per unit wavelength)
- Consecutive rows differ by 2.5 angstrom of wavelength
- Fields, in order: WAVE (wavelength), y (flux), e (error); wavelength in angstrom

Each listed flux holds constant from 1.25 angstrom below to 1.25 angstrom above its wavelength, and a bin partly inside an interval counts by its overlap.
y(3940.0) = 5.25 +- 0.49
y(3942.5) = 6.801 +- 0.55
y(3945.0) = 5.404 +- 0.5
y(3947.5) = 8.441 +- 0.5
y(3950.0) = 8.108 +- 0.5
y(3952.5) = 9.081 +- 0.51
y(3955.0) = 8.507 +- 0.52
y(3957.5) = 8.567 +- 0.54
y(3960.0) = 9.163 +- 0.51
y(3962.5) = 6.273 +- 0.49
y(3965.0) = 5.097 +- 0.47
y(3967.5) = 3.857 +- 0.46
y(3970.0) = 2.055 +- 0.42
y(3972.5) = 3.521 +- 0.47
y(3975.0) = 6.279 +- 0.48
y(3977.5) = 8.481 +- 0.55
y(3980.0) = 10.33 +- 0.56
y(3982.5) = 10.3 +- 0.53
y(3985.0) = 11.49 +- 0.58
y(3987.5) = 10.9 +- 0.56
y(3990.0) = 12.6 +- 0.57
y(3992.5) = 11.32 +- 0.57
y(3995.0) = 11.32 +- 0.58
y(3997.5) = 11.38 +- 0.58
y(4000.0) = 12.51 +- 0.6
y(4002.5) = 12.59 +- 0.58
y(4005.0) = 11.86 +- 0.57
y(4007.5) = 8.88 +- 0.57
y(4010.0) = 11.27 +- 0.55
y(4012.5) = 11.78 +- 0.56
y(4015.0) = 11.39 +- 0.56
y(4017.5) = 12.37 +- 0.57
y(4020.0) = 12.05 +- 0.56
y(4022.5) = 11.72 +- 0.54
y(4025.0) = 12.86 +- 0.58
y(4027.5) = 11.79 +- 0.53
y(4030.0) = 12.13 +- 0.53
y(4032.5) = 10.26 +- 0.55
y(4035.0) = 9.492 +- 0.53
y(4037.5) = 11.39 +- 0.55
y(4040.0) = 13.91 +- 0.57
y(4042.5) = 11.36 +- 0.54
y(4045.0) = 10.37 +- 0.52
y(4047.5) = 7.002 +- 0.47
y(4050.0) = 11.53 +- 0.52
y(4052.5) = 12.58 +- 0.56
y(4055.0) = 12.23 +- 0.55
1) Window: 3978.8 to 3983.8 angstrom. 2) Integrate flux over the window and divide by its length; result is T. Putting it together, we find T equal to 10.3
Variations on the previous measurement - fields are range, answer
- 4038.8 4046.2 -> 11.9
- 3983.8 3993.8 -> 11.6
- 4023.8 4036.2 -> 11.3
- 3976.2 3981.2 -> 9.36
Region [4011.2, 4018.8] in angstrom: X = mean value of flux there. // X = 11.8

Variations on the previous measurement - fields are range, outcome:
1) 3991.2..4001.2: 11.6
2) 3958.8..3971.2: 5.29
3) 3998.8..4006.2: 12.3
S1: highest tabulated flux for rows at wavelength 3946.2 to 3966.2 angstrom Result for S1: 9.163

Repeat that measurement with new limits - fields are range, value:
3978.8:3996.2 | 12.6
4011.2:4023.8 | 12.37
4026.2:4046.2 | 13.91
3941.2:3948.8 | 8.441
